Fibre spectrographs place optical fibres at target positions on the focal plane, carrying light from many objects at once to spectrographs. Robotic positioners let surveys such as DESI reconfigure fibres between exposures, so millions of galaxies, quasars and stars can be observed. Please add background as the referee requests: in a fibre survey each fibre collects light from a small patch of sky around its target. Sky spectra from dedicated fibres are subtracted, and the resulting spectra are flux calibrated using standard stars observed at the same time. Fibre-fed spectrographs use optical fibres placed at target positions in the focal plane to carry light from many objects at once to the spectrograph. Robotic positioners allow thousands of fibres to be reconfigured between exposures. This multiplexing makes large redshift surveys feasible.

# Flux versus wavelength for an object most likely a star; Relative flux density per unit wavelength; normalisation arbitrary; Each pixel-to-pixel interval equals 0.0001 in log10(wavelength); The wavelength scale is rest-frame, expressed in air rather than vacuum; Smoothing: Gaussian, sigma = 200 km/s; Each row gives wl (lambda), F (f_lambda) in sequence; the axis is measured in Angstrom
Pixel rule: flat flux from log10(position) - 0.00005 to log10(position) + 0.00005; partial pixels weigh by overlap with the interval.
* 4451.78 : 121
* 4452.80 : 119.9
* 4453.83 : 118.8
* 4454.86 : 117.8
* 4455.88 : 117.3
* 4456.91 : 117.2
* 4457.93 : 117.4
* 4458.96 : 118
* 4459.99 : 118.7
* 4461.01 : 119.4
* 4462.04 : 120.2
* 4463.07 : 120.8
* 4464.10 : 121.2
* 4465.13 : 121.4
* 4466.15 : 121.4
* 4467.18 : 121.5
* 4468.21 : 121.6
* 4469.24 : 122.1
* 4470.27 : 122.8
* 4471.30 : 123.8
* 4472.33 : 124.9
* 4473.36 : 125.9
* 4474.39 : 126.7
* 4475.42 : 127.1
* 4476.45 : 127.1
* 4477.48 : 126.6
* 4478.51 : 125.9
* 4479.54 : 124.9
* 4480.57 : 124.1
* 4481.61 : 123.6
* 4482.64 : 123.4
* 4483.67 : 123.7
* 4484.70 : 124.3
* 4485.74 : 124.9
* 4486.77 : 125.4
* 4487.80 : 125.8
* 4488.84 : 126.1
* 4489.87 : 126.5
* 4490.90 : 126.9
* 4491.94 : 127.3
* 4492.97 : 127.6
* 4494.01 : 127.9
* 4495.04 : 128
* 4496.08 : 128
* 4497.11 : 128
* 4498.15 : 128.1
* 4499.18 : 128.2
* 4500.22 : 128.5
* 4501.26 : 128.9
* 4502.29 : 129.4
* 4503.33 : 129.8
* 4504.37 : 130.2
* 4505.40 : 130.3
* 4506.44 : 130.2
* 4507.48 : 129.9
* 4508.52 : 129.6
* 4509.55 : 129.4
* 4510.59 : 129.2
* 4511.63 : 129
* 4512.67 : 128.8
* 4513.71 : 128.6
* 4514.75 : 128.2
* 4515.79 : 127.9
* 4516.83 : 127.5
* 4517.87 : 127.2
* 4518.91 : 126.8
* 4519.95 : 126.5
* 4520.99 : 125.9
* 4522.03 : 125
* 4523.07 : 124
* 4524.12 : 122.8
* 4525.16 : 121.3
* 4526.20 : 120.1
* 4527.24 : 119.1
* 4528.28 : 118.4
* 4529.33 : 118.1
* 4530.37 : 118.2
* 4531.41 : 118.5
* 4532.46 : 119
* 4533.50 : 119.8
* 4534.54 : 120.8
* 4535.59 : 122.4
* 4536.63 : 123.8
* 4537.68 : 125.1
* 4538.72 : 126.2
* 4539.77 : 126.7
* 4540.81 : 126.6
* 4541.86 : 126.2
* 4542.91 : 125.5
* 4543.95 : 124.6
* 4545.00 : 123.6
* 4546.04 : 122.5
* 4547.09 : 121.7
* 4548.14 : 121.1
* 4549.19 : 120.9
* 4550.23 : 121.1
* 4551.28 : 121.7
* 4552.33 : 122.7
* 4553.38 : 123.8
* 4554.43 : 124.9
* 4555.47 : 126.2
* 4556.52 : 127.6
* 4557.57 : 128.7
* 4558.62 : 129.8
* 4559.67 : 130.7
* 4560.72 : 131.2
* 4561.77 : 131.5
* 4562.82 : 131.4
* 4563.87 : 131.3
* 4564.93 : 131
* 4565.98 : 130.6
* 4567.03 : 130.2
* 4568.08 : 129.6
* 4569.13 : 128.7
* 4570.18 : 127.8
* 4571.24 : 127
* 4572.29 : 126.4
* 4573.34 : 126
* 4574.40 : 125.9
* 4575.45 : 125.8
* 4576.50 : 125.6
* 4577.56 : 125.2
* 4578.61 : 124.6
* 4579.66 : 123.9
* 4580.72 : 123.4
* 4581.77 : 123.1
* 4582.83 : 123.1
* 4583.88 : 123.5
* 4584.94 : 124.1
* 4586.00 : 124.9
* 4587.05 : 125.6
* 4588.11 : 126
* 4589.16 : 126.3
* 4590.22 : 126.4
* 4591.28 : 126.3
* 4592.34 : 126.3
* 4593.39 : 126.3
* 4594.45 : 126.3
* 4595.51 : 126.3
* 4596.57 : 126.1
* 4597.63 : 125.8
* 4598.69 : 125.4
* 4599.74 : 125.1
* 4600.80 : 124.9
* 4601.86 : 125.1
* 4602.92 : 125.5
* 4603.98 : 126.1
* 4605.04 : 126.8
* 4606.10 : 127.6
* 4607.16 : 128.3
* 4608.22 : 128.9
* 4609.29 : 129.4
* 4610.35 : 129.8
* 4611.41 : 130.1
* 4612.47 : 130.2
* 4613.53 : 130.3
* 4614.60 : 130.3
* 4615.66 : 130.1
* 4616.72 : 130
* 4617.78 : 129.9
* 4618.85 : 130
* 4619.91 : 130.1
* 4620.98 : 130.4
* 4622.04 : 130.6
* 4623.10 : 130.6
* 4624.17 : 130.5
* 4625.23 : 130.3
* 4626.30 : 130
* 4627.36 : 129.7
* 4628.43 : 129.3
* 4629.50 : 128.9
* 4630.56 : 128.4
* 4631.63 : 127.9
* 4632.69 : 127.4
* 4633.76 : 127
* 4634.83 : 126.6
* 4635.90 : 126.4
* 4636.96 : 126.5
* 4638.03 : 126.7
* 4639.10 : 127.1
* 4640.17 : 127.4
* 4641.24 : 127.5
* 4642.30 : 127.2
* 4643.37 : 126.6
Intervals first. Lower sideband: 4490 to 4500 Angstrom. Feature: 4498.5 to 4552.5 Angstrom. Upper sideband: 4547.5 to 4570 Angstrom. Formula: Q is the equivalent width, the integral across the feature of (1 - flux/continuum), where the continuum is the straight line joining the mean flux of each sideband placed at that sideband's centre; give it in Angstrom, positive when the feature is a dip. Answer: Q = 1.1 Angstrom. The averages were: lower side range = 128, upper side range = 127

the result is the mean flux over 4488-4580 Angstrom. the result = 126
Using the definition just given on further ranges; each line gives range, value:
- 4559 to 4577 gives 129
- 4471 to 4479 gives 126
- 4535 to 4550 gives 124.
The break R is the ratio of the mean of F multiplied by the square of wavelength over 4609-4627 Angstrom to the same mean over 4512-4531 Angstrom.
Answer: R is 1.1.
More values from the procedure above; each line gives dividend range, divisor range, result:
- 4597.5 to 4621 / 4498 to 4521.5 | 1.04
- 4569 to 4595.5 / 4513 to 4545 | 1.04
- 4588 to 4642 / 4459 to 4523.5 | 1.07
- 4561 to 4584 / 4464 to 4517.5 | 1.04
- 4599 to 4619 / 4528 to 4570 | 1.05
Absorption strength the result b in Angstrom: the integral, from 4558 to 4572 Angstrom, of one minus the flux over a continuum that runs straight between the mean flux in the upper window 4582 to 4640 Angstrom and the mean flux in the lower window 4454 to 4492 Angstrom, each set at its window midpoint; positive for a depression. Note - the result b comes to -0.44 Angstrom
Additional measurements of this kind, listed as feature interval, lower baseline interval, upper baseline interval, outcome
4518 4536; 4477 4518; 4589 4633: 0.8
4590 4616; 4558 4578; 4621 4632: 0.4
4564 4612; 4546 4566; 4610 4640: 0.4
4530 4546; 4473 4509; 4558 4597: 0.5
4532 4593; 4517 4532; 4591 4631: -0.3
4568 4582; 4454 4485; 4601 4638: 0.1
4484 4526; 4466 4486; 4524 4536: -1.9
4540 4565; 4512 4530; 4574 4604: -0.2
